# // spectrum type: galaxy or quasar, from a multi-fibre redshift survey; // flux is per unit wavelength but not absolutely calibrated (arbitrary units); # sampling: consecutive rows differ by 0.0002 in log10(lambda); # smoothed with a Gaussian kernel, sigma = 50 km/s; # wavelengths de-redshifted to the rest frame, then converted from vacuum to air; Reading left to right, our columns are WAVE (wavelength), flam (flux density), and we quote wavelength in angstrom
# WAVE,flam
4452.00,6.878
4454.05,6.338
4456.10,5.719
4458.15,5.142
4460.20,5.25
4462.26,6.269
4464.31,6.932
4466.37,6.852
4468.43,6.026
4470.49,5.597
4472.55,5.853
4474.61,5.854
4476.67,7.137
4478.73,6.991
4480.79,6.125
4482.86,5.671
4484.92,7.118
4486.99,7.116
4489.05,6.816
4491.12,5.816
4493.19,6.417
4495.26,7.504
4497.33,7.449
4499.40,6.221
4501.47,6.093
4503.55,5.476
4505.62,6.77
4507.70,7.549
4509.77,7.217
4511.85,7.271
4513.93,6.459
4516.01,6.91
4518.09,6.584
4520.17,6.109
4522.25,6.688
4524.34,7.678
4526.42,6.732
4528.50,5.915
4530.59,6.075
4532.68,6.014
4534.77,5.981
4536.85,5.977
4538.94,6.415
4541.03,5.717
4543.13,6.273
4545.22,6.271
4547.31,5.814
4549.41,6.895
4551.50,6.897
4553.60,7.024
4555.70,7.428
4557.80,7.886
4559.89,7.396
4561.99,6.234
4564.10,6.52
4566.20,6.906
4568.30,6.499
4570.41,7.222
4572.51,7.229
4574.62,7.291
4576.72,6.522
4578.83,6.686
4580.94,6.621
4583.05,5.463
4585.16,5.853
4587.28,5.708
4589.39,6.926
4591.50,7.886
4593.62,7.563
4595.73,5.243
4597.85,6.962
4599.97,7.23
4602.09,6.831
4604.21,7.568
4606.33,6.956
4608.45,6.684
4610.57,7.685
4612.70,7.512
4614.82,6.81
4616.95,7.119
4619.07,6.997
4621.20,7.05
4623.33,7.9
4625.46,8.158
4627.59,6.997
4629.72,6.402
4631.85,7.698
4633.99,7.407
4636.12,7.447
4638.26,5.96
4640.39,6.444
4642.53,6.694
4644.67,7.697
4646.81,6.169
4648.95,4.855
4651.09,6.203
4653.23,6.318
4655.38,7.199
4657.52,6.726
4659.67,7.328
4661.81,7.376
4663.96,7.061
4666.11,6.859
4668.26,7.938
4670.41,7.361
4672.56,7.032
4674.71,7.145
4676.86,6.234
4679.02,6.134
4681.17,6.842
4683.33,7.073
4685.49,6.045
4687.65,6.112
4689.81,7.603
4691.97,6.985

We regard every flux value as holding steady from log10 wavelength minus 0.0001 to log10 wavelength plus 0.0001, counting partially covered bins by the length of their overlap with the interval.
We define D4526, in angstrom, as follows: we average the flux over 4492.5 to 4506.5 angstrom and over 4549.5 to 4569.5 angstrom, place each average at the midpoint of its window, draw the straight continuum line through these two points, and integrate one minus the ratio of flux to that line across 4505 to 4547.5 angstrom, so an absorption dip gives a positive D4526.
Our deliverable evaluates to 1.5 angstrom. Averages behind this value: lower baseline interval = 6.56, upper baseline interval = 6.97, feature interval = 6.51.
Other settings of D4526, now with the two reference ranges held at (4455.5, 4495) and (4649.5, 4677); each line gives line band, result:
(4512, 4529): -0.65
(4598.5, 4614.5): -1.00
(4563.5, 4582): -0.57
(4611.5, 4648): -1.25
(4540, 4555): 0.25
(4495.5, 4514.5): -1.11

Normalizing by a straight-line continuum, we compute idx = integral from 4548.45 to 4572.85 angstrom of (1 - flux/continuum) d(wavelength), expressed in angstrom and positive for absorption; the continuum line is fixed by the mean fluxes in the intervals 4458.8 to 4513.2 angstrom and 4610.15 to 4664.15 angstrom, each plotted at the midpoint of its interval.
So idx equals -1.0 angstrom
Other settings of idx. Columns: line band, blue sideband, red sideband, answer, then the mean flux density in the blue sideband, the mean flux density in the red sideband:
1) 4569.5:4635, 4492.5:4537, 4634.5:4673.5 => -2.22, 6.61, 6.82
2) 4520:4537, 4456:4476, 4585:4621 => 0.09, 5.98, 6.94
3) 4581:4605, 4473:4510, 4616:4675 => 0.73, 6.61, 6.98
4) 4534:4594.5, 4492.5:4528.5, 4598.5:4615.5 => 2.79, 6.75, 7.16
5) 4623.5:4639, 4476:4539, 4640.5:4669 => -1.09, 6.59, 6.78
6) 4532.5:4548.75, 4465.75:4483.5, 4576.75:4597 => 0.71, 6.23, 6.45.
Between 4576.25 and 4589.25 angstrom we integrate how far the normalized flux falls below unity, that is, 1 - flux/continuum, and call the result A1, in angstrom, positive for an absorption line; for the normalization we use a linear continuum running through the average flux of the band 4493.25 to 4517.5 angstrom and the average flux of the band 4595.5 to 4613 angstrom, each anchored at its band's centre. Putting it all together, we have 1.5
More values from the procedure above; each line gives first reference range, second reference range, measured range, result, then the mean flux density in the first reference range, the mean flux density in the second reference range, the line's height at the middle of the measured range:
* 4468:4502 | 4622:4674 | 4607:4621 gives -0.53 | 6.47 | 6.97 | 6.87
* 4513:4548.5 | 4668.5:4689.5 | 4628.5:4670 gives -1.09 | 6.33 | 6.75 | 6.66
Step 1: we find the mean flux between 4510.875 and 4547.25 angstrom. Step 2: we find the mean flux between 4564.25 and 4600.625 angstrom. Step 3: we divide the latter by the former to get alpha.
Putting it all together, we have 1.04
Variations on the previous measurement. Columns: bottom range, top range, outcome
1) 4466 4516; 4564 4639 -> 1.06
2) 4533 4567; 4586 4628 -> 1.08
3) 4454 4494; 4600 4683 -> 1.12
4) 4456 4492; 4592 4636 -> 1.14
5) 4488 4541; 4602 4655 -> 1.06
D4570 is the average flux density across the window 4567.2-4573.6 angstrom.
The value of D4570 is 6.98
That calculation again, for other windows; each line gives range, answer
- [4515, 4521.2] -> 6.53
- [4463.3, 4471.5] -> 6.35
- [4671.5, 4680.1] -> 6.64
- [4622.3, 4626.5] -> 8.03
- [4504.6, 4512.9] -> 7.2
